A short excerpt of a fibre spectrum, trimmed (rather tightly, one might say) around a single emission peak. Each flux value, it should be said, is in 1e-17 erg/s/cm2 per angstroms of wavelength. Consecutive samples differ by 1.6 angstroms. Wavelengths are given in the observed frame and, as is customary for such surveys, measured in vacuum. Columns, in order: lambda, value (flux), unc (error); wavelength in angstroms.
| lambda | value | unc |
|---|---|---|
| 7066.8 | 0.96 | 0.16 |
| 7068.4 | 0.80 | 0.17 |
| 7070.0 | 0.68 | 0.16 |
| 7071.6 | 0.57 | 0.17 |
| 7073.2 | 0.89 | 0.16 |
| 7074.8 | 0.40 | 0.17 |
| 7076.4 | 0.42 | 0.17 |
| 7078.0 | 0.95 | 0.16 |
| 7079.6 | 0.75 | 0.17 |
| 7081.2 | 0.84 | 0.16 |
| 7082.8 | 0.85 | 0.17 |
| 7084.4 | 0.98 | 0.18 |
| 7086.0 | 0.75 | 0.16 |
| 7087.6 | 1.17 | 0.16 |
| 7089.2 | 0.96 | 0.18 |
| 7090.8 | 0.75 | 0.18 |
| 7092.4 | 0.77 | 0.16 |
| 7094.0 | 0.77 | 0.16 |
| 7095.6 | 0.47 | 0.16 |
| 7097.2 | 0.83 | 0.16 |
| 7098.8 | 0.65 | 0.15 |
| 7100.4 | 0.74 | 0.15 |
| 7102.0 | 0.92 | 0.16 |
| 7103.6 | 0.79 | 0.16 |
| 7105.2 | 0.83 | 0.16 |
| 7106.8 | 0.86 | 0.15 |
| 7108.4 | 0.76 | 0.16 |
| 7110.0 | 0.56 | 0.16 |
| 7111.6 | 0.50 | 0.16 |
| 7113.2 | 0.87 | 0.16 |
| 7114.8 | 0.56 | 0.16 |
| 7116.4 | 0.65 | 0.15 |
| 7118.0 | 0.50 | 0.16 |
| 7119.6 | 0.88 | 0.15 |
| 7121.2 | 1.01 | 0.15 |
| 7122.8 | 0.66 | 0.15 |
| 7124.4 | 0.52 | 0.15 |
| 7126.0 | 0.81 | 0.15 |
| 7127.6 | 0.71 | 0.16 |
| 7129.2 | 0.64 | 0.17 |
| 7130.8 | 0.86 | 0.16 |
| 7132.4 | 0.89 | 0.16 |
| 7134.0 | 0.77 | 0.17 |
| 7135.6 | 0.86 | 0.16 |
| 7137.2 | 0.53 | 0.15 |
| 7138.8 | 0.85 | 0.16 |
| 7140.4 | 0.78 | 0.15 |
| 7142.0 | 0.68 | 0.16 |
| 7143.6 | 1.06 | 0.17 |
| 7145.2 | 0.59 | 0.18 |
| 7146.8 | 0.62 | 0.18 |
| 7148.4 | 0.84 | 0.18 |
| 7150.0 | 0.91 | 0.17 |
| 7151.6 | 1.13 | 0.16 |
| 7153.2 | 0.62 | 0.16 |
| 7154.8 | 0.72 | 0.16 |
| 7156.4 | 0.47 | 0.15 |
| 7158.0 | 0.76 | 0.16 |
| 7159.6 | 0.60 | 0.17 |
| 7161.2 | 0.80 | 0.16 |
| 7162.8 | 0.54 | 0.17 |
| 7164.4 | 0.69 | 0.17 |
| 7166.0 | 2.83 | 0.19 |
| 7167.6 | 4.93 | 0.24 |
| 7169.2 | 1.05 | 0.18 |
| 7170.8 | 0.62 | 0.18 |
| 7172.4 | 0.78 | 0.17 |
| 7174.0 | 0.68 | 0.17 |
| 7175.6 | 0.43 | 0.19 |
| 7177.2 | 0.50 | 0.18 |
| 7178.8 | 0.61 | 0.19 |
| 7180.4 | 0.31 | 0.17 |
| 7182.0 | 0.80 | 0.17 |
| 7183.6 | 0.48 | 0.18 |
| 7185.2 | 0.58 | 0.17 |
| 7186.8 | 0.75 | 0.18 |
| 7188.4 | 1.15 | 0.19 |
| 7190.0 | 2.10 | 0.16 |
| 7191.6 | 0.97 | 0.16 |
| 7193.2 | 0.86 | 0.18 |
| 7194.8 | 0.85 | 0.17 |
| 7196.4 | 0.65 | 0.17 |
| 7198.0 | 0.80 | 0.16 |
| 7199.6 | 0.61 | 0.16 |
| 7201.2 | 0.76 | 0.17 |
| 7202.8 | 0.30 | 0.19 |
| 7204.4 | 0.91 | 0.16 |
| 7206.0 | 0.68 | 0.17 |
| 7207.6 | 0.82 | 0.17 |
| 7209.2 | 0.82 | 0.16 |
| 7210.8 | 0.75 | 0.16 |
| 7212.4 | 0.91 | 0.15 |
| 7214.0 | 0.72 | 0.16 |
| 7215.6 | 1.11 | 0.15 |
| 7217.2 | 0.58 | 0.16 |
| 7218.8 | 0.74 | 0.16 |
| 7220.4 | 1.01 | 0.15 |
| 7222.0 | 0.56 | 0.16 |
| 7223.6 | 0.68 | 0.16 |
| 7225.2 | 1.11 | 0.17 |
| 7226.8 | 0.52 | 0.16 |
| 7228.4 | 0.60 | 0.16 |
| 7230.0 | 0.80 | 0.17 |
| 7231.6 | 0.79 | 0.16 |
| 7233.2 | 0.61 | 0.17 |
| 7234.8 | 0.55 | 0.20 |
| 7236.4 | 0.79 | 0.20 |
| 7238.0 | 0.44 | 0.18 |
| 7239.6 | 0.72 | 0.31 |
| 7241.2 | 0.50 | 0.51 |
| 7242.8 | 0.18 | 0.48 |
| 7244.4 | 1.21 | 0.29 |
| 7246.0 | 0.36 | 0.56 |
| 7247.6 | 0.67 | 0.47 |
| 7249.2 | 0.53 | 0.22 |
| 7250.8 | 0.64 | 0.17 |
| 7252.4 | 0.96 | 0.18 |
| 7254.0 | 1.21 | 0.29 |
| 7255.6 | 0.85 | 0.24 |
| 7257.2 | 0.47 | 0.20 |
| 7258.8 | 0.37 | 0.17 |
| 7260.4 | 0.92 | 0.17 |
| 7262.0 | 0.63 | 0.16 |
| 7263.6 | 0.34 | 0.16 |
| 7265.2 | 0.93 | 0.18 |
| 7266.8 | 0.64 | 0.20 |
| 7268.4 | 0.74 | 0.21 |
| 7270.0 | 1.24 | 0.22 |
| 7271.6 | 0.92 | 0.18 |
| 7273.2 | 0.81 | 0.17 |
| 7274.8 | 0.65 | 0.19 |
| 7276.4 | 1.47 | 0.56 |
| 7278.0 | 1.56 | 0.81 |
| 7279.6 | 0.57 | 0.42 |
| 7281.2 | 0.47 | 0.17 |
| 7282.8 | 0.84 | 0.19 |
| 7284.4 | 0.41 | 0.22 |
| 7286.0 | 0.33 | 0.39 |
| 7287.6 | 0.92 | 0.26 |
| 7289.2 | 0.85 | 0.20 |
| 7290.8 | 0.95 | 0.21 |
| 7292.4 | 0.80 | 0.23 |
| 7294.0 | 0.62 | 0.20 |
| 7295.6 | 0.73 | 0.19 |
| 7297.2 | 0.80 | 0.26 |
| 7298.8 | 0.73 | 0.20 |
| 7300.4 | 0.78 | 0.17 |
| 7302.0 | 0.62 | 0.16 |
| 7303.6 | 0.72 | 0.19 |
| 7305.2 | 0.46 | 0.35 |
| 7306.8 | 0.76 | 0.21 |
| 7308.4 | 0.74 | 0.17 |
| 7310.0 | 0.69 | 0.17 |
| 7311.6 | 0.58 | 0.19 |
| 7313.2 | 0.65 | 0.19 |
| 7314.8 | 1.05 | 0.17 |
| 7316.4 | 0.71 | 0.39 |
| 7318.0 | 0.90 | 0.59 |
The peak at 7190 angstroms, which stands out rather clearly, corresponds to [N II] 6583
